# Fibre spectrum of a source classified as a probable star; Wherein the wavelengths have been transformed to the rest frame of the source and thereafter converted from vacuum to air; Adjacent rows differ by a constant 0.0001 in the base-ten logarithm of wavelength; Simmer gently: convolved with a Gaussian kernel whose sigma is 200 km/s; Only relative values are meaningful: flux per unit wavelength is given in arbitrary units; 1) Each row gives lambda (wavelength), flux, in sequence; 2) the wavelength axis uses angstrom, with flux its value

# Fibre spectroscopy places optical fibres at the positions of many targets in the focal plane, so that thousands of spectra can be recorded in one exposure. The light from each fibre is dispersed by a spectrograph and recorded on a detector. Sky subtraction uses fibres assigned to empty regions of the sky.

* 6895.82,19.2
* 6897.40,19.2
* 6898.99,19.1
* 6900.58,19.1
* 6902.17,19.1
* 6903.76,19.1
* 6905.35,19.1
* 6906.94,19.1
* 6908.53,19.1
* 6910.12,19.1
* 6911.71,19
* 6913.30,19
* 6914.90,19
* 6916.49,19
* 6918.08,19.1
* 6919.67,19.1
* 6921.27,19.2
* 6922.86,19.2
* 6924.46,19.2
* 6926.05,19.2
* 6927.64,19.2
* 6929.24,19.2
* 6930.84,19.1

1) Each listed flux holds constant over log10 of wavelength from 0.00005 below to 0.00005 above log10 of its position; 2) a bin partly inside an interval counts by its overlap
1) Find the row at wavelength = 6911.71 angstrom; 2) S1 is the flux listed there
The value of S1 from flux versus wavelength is 19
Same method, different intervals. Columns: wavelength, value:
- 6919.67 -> 19.1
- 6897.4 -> 19.2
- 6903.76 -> 19.1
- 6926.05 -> 19.2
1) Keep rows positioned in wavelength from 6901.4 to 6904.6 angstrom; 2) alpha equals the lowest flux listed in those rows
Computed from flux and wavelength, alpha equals 19.1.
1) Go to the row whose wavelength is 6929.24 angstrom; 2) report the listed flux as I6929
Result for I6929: 19.2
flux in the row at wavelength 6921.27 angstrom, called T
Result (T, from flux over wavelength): 19.2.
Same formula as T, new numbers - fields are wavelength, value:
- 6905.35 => 19.1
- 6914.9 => 19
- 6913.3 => 19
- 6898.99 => 19.1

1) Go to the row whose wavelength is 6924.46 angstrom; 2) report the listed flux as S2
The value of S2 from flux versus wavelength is 19.2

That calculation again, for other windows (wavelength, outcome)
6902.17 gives 19.1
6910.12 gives 19.1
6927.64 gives 19.2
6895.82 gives 19.2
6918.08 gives 19.1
